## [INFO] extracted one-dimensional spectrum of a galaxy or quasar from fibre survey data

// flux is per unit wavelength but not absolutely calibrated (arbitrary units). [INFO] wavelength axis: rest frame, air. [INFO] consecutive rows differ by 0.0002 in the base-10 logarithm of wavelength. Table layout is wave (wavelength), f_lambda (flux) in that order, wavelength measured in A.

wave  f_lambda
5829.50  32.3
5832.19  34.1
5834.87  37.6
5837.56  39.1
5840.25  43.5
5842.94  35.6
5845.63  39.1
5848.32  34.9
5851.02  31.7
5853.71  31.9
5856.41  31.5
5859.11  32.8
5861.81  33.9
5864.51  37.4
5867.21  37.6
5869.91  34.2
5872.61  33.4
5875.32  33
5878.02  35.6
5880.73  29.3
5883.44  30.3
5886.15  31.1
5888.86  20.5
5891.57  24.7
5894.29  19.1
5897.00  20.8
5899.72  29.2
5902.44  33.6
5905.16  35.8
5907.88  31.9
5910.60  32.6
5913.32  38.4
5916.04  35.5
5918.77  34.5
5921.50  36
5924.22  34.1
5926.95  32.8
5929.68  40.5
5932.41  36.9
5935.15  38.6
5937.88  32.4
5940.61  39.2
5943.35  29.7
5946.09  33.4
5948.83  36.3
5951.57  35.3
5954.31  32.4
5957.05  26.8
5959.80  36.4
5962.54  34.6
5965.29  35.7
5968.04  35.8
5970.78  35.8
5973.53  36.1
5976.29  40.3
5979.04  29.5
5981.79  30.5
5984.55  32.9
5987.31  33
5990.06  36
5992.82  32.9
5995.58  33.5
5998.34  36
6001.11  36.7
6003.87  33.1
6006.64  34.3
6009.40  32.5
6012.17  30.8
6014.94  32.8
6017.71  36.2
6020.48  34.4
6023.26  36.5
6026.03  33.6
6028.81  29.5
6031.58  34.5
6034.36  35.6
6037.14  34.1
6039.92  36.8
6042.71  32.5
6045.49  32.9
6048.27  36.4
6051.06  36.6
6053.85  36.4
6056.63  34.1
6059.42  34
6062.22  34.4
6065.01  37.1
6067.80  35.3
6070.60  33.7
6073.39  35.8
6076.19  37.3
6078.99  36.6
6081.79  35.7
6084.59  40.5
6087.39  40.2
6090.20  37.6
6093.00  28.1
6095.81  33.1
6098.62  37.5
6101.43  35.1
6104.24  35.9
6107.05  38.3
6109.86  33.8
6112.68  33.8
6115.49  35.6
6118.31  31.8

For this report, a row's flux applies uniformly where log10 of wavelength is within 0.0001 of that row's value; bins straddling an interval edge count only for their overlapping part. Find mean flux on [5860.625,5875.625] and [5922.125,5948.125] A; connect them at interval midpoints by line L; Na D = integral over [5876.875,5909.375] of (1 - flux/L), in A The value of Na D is 6.2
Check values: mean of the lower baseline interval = 35.1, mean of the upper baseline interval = 35.3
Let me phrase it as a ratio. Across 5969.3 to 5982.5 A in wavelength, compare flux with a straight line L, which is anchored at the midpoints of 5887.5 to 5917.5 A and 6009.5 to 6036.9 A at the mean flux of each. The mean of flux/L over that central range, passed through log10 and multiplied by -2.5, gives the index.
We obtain -0.09 mag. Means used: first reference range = 29.3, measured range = 34.7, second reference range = 33.7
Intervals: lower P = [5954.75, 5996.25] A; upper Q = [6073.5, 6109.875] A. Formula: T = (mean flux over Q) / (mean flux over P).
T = 1.07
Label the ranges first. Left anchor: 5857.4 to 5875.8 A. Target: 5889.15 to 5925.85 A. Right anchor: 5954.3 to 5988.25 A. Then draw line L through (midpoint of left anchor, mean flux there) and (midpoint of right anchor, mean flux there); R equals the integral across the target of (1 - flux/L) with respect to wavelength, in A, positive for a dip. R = 3.61 A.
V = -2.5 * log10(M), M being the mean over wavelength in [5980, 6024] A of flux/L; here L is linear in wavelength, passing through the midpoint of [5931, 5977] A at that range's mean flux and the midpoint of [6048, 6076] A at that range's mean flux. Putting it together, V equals 0.04 mag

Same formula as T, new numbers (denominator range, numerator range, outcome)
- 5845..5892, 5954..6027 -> 1.05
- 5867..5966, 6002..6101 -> 1.07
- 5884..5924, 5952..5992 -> 1.12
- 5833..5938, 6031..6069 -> 1.05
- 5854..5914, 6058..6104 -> 1.15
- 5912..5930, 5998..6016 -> 0.94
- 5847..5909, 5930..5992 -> 1.11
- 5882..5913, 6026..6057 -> 1.21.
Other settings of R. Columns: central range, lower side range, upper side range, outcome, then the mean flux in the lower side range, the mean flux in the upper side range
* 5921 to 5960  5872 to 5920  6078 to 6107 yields -3.6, 30.5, 36.1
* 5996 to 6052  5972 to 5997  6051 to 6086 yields 0.9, 33.9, 35.9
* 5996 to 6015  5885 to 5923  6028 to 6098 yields -0.2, 30.3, 35.2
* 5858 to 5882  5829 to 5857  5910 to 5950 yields 1.0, 35.8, 35.4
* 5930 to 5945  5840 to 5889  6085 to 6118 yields -0.7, 33.6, 35.4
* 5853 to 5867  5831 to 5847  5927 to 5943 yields 1.5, 38.2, 36.6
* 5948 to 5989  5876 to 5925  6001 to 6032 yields -2.1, 30.7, 33.6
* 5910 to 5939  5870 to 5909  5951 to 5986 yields -4.1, 29.3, 34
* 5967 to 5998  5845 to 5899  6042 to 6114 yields -0.8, 31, 35.5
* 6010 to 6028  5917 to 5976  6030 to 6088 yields 0.8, 35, 35.7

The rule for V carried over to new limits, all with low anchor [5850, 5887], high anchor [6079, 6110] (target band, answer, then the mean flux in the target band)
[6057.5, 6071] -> 0.02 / 34.9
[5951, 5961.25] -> 0.06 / 32.5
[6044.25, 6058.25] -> 0.01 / 35.3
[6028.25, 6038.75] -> 0.05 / 33.8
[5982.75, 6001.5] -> 0.02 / 34.2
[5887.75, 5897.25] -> 0.49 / 21.4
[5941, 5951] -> 0.01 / 33.9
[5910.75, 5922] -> -0.06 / 35.7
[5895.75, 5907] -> 0.12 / 30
